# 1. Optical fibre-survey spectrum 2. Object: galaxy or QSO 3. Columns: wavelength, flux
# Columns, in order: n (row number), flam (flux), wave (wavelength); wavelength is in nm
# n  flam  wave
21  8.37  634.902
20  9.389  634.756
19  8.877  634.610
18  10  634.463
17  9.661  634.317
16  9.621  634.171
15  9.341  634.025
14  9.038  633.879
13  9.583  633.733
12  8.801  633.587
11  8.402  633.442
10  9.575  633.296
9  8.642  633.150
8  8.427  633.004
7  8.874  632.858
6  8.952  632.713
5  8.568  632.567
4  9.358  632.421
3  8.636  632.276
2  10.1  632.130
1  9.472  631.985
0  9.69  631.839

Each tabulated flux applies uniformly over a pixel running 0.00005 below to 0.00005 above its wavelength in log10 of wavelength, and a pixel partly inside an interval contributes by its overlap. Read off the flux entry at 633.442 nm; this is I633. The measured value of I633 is 8.402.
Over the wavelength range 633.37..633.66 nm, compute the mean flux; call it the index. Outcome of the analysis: 8.63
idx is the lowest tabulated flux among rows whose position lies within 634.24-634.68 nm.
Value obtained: 8.877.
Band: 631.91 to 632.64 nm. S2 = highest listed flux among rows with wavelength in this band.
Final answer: 10.1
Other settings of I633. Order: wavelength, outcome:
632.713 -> 8.952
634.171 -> 9.621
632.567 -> 8.568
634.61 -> 8.877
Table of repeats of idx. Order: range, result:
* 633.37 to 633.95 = 8.402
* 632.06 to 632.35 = 8.636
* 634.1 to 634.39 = 9.621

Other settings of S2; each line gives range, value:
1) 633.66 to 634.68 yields 10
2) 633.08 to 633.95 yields 9.583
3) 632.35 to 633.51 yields 9.575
